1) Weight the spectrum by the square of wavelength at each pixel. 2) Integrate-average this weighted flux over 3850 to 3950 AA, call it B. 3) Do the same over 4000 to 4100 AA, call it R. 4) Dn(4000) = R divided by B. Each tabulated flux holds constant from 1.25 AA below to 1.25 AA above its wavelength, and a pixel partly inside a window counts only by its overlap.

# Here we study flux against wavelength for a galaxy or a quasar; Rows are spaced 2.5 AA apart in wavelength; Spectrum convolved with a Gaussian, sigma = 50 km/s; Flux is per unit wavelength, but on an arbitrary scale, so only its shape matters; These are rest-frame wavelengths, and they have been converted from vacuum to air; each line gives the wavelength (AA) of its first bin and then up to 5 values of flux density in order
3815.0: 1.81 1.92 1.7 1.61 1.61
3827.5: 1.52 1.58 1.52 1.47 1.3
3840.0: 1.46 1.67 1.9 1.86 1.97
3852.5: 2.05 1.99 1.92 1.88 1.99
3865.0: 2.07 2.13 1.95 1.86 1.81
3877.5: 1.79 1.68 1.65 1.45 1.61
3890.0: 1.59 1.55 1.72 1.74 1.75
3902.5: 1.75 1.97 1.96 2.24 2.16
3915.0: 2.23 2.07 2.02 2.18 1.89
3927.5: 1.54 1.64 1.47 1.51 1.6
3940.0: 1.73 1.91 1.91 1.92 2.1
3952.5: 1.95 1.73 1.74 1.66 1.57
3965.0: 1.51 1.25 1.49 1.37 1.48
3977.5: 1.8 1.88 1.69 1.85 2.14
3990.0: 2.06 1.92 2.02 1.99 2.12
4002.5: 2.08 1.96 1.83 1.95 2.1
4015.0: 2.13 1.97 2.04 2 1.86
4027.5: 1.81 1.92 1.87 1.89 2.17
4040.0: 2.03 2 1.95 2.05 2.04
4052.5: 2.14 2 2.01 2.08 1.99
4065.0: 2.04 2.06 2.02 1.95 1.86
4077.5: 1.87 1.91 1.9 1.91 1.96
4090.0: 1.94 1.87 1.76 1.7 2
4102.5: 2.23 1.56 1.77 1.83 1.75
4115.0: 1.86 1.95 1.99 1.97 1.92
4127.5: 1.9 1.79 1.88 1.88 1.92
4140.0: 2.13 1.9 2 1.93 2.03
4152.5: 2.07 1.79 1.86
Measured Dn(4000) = 1.1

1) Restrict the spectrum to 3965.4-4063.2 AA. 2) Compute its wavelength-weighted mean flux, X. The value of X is 1.92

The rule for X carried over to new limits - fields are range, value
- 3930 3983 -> 1.68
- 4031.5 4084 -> 1.99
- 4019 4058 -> 1.99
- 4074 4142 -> 1.89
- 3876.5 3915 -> 1.79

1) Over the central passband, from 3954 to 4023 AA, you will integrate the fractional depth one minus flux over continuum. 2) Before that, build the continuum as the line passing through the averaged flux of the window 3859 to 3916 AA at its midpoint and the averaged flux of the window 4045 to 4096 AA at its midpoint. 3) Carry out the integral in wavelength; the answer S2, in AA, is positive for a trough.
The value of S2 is 3.0 AA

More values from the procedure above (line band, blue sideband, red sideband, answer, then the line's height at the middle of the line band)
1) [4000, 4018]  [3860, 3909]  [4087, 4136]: -1.7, 1.84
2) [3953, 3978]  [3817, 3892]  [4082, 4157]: 3.4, 1.81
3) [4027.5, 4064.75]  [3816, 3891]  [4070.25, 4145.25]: -2.9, 1.86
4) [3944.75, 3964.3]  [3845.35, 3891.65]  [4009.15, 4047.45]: 1.1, 1.92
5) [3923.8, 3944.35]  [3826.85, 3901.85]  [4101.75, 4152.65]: 1.4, 1.79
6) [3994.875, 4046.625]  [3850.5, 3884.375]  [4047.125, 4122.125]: -1.7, 1.92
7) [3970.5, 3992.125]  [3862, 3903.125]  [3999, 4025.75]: 1.9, 1.95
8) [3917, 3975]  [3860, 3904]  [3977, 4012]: 4.8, 1.88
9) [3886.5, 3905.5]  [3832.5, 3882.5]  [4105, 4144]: 1.3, 1.83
